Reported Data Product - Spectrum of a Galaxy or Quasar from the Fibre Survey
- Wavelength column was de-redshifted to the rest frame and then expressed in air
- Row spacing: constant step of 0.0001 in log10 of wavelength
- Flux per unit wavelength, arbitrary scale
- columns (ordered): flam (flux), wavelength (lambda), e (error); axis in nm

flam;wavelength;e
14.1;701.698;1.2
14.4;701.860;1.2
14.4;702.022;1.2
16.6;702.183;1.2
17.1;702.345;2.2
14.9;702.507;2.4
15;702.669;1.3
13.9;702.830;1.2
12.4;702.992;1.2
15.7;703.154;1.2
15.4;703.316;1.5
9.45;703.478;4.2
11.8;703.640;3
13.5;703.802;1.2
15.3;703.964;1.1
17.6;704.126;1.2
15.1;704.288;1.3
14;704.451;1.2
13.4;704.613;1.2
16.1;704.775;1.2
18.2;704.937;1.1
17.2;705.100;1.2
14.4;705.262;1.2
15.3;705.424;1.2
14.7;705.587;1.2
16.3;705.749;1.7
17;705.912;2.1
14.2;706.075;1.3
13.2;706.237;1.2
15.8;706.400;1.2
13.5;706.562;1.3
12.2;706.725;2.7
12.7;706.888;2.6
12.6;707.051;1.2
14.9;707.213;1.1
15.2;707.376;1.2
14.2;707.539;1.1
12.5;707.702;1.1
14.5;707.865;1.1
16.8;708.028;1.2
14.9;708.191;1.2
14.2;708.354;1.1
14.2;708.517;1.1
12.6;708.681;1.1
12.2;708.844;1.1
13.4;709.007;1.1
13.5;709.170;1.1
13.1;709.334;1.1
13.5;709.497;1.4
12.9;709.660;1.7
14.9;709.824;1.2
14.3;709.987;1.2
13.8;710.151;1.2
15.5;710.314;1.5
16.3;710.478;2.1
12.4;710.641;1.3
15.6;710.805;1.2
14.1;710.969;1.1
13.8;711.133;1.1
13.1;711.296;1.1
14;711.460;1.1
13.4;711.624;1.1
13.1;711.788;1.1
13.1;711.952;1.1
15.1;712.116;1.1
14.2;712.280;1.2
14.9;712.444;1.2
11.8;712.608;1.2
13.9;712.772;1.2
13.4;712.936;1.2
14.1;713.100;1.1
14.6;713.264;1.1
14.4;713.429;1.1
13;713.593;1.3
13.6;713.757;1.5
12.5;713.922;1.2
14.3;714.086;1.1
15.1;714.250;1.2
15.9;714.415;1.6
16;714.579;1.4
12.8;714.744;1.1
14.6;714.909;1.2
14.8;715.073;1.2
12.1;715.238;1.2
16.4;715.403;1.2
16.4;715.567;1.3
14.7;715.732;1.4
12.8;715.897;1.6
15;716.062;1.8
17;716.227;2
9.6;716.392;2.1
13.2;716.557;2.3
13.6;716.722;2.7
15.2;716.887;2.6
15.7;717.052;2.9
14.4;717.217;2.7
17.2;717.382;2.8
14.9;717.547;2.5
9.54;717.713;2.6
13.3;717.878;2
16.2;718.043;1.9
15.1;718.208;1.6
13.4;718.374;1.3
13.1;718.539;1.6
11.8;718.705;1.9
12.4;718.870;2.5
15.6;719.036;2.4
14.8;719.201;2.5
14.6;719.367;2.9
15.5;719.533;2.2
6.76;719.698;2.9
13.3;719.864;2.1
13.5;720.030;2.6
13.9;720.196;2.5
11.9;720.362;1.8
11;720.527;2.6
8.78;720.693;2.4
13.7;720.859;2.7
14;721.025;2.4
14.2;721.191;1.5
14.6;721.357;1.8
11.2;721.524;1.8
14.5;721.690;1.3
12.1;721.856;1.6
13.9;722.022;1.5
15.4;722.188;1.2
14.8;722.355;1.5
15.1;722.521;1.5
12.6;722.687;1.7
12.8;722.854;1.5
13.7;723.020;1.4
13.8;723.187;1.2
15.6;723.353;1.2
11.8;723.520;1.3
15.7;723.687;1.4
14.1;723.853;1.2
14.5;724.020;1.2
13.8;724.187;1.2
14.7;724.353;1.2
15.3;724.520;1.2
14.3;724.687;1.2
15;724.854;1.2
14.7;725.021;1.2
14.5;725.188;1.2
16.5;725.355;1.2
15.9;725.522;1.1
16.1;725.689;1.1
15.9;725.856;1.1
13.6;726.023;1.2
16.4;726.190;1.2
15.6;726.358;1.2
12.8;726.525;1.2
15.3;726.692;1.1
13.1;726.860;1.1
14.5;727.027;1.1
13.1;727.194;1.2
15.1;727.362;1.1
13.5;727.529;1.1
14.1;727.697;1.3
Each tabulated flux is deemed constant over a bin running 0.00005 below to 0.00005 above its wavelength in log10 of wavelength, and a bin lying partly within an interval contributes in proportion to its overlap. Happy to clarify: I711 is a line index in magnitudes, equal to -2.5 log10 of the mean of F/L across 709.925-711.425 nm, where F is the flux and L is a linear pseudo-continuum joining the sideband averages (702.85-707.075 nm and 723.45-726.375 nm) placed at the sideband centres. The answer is 0.02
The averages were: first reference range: 14.5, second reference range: 14.9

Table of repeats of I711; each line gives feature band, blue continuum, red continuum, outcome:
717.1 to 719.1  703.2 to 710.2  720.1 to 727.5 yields 0.02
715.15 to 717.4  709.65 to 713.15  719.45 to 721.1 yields -0.11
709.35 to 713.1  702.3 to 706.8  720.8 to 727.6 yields 0.05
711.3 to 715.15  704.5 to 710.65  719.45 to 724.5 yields 0.00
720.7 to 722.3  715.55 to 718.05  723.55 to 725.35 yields 0.07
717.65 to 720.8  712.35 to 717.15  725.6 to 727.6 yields 0.12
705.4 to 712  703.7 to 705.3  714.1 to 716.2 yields 0.08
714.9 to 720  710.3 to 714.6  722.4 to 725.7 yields 0.02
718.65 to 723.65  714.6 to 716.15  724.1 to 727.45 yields 0.11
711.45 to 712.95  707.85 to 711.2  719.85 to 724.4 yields 0.02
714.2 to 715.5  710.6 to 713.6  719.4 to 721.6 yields -0.10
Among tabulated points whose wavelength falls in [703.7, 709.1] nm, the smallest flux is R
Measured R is 12.2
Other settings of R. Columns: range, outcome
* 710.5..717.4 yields 9.6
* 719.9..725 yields 8.78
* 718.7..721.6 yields 6.76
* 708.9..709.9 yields 12.9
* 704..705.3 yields 13.4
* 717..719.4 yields 9.54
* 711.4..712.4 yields 13.1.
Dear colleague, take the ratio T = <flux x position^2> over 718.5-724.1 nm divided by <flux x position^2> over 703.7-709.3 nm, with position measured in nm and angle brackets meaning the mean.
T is 0.96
